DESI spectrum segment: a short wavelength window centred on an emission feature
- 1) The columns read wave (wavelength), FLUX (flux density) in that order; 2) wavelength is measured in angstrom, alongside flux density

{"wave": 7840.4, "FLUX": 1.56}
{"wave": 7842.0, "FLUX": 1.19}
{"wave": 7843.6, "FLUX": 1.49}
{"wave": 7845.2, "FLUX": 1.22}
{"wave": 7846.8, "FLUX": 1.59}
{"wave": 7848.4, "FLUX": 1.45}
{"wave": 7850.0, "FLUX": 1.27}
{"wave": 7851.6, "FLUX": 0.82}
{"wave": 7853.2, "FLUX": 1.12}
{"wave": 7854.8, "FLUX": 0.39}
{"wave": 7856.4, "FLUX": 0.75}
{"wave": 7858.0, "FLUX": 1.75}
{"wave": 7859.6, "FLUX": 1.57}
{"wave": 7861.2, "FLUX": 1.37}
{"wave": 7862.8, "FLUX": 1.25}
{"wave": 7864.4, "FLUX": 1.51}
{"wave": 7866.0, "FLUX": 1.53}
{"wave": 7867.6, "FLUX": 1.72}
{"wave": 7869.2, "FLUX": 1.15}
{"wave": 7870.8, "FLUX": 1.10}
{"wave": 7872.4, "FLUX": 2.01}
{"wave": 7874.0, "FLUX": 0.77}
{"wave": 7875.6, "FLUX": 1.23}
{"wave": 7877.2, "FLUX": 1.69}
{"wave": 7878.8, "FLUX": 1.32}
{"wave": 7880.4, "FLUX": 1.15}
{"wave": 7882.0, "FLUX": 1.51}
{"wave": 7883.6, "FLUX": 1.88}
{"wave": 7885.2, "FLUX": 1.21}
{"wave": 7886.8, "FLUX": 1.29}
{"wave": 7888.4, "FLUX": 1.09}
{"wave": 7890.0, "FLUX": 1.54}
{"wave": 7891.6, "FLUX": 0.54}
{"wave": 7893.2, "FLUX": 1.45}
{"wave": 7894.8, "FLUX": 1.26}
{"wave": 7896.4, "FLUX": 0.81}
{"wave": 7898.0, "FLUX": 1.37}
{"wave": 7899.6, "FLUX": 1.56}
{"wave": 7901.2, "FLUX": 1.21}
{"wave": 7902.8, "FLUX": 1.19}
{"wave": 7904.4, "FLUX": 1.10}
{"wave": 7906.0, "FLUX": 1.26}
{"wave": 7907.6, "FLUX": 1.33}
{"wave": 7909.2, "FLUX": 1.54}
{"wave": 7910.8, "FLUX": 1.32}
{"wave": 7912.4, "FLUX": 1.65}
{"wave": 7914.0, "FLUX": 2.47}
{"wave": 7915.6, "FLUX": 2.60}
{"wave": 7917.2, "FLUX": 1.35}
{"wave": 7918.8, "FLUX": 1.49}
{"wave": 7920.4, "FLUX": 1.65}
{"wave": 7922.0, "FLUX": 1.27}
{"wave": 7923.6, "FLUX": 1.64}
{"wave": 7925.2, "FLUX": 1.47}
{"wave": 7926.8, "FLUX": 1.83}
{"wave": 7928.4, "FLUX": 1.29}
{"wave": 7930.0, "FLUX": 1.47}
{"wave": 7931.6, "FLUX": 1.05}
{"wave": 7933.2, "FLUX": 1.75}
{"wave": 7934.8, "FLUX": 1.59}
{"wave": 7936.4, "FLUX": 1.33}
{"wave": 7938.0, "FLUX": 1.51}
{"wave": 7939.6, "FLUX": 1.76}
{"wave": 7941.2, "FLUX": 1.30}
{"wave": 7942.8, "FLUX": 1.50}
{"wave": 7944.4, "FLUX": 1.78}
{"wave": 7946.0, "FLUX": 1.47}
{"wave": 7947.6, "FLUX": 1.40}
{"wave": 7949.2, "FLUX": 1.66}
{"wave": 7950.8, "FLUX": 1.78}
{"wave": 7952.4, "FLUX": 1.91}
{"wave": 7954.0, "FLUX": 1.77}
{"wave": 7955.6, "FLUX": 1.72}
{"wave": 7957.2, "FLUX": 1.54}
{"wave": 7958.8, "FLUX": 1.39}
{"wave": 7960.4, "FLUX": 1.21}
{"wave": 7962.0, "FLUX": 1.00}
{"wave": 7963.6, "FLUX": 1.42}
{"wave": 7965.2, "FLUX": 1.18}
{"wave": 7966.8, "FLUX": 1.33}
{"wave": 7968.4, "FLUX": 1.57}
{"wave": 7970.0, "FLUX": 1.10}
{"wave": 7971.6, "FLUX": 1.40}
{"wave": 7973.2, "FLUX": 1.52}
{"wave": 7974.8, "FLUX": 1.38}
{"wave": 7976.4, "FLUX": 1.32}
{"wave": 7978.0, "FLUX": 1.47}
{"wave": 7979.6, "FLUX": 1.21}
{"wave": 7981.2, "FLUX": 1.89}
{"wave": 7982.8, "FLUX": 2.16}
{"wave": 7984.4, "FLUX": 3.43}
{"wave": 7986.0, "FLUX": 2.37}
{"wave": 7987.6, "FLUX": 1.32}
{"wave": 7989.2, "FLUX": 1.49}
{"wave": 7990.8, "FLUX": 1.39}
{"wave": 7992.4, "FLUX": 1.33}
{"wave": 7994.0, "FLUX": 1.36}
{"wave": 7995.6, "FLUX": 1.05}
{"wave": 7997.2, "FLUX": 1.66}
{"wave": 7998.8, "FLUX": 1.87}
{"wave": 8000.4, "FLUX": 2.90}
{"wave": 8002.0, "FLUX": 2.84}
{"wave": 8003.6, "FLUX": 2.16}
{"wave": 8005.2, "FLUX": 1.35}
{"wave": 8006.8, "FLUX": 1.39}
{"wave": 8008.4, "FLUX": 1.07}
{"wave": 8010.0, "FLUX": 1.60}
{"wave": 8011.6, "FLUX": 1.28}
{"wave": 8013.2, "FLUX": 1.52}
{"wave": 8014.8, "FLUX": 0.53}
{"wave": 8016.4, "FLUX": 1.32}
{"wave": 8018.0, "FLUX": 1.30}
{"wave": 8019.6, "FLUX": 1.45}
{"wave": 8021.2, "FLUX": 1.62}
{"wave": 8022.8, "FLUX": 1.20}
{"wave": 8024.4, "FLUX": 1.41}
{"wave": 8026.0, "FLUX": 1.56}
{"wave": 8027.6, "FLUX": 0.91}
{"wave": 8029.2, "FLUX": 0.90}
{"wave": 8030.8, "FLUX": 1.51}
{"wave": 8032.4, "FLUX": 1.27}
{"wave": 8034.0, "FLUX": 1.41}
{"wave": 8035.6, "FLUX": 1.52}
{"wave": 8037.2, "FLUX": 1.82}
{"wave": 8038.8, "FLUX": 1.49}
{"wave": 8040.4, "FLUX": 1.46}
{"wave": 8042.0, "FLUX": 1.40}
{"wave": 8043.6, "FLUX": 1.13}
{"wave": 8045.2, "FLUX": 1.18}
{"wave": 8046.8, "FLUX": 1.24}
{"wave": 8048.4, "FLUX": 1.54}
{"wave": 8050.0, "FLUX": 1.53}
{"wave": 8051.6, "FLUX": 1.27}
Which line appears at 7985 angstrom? [S II] 6716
